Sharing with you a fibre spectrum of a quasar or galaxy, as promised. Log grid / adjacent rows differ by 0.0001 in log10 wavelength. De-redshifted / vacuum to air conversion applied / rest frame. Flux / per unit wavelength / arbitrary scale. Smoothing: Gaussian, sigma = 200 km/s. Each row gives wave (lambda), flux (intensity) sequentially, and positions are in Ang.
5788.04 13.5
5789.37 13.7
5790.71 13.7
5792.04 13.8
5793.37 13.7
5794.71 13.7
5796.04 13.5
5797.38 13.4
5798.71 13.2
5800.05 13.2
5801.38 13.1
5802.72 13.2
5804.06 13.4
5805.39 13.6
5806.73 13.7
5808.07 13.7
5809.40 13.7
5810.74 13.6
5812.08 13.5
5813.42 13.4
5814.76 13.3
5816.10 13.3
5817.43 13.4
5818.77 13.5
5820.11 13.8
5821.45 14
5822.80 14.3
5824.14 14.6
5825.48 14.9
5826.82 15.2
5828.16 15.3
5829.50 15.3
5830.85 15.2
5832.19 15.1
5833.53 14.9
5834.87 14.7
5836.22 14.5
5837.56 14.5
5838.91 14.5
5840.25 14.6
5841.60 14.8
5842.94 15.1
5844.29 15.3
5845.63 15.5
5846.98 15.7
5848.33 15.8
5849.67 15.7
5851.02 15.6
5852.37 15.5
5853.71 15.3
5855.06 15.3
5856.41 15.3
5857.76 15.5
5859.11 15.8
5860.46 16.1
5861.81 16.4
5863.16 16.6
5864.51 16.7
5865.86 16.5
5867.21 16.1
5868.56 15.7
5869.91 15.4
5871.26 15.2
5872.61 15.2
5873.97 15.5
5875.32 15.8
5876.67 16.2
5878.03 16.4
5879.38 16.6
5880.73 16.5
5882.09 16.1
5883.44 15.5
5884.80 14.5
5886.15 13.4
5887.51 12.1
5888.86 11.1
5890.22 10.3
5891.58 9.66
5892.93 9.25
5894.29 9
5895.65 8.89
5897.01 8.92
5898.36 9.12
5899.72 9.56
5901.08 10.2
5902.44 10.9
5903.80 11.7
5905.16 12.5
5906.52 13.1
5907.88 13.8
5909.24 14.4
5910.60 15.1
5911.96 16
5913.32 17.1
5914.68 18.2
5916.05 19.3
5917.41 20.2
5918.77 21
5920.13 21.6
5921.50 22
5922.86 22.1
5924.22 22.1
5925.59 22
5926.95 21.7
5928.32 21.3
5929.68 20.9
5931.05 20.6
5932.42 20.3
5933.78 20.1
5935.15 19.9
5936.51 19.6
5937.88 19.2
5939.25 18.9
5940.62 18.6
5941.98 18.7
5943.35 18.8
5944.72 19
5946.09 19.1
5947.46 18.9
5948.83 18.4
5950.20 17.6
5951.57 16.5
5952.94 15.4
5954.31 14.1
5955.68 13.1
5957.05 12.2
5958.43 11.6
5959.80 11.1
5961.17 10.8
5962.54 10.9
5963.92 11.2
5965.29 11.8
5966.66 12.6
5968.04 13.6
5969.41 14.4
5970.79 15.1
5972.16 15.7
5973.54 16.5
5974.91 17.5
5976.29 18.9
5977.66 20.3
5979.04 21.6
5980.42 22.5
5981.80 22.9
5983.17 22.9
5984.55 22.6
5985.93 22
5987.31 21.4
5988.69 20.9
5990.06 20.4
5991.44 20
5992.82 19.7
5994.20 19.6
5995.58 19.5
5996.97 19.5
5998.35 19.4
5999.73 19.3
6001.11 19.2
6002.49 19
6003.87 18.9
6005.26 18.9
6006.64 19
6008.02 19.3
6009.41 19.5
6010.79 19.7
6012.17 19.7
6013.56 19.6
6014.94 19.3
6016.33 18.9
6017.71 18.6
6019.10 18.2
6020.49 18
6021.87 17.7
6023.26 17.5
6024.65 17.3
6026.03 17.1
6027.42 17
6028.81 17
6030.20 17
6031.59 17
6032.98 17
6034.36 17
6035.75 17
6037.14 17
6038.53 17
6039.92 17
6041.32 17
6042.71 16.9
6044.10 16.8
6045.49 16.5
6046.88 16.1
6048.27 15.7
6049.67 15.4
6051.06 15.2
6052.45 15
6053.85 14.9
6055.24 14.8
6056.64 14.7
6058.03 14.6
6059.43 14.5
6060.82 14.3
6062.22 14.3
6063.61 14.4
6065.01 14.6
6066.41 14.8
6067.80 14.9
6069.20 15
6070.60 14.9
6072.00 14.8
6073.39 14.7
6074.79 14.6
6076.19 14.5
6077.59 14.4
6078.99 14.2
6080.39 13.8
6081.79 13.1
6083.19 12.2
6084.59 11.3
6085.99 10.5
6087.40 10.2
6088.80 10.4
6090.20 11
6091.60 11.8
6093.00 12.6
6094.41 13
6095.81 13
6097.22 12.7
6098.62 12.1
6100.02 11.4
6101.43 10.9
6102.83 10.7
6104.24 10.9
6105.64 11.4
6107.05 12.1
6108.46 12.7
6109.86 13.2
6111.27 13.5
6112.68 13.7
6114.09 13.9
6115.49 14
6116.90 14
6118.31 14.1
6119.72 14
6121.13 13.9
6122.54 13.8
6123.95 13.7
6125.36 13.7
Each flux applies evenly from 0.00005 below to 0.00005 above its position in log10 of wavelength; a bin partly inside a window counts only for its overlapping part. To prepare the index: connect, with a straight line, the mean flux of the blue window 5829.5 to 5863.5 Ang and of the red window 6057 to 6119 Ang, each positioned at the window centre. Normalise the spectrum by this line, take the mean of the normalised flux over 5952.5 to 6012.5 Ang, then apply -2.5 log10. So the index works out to -0.244 mag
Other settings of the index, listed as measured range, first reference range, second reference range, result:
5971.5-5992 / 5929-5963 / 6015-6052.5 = -0.198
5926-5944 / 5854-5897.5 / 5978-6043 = -0.213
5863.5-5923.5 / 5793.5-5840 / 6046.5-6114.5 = -0.063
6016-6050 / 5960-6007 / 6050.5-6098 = -0.095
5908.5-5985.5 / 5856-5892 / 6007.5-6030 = -0.072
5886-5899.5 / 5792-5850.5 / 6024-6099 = 0.392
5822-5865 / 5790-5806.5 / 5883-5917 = -0.170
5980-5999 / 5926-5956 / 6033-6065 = -0.200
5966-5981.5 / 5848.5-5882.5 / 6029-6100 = -0.146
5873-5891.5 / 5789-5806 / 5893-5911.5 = -0.226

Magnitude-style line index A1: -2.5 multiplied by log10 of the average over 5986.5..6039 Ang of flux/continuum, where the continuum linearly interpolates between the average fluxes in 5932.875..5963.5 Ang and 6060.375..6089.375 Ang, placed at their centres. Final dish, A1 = -0.23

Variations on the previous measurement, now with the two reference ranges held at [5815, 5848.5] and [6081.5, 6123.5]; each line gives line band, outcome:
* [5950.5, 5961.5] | 0.02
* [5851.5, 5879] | -0.10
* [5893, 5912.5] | 0.21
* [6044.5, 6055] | -0.21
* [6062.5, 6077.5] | -0.16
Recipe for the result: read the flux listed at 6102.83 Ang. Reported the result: 10.7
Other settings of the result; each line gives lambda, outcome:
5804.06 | 13.4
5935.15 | 19.9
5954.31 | 14.1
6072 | 14.8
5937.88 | 19.2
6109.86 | 13.2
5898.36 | 9.12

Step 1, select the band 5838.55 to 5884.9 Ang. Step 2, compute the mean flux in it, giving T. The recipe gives 15.7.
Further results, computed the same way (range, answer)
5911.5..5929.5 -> 20.4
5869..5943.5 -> 16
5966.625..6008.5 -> 19.2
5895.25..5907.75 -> 10.7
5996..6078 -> 16.8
